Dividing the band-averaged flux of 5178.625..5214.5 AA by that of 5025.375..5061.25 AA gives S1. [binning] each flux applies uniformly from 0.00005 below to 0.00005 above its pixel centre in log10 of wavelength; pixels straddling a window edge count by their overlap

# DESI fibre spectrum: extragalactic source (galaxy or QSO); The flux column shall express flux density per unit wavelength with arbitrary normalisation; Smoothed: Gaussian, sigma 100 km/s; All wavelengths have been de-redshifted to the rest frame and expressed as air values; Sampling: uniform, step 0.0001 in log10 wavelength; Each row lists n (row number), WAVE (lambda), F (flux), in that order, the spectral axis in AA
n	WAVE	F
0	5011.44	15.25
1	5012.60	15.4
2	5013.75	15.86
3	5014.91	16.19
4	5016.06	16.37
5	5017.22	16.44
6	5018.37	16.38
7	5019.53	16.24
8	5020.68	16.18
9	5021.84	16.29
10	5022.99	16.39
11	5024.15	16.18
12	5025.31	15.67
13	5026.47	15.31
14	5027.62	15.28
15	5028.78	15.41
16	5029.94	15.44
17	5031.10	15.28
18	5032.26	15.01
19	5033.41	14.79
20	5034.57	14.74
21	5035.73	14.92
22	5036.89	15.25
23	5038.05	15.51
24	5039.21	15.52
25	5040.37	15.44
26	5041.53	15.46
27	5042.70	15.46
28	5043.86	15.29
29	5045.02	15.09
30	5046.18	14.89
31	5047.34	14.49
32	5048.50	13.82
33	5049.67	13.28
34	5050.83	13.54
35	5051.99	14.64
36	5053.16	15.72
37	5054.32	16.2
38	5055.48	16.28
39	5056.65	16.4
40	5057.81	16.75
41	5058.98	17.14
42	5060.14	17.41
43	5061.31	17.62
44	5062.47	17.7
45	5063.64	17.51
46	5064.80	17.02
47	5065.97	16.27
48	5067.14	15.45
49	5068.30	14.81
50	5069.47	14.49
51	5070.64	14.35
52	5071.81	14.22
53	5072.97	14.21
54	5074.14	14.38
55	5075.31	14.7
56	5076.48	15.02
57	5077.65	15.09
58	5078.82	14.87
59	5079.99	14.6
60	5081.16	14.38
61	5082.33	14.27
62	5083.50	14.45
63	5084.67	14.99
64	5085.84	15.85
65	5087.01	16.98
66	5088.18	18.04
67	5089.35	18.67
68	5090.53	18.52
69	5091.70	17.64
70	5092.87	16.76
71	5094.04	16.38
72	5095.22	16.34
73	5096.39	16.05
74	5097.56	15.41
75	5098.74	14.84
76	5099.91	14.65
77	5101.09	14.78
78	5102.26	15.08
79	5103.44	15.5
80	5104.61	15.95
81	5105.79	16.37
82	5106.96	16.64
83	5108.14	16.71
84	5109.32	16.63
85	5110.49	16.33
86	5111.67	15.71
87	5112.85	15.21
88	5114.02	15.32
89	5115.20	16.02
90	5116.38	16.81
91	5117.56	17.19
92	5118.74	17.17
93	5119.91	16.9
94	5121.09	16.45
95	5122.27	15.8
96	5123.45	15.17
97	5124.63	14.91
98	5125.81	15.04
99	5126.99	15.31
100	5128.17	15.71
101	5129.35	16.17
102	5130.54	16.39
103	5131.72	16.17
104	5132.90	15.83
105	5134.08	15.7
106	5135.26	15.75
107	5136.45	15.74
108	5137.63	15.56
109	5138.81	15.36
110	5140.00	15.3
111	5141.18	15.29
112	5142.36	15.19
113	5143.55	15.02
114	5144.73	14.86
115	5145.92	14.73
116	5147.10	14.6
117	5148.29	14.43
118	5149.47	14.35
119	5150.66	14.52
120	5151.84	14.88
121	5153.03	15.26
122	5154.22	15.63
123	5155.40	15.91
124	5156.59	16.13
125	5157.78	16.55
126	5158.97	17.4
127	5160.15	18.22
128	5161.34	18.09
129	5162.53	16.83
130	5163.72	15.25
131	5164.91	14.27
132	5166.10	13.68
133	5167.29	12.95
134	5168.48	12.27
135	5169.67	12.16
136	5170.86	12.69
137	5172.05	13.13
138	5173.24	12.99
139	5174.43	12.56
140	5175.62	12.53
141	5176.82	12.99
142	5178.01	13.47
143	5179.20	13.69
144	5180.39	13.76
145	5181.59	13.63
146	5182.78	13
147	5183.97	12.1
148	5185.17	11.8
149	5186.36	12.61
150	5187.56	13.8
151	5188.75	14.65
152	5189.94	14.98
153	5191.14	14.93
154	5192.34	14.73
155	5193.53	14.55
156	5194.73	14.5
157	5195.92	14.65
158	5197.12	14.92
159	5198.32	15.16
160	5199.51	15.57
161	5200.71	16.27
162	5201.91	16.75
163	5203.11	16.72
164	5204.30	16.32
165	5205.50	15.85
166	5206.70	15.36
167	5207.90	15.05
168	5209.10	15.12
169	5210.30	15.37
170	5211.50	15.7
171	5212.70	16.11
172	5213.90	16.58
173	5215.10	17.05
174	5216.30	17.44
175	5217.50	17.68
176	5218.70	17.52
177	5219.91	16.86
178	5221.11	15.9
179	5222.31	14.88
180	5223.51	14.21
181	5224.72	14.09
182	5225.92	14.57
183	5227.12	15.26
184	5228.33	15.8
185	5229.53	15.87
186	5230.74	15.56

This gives 1.0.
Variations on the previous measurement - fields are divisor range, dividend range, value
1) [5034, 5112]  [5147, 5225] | 0.95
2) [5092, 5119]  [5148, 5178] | 0.91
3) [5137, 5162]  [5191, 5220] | 1.02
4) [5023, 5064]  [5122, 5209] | 0.95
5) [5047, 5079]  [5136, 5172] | 0.97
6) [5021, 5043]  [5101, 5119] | 1.04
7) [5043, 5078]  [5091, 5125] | 1.04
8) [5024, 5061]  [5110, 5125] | 1.05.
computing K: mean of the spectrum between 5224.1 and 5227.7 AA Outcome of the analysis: 14.6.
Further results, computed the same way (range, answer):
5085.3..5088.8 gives 17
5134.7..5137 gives 15.7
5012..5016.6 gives 15.9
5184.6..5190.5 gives 13.6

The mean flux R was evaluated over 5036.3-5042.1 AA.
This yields 15.4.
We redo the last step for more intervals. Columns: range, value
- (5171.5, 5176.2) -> 12.8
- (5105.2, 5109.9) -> 16.6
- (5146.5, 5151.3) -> 14.5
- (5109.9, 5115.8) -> 15.7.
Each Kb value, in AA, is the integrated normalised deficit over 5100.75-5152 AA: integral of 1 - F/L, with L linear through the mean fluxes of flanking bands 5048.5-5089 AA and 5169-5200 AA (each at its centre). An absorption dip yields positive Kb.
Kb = -3.7 AA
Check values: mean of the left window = 15.5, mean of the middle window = 15.7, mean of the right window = 13.7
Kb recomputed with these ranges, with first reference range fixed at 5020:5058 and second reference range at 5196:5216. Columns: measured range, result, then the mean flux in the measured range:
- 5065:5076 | 0.4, 14.8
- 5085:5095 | -1.1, 17.3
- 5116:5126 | -0.4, 16.2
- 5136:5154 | 0.7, 15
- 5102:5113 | -0.4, 16.1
